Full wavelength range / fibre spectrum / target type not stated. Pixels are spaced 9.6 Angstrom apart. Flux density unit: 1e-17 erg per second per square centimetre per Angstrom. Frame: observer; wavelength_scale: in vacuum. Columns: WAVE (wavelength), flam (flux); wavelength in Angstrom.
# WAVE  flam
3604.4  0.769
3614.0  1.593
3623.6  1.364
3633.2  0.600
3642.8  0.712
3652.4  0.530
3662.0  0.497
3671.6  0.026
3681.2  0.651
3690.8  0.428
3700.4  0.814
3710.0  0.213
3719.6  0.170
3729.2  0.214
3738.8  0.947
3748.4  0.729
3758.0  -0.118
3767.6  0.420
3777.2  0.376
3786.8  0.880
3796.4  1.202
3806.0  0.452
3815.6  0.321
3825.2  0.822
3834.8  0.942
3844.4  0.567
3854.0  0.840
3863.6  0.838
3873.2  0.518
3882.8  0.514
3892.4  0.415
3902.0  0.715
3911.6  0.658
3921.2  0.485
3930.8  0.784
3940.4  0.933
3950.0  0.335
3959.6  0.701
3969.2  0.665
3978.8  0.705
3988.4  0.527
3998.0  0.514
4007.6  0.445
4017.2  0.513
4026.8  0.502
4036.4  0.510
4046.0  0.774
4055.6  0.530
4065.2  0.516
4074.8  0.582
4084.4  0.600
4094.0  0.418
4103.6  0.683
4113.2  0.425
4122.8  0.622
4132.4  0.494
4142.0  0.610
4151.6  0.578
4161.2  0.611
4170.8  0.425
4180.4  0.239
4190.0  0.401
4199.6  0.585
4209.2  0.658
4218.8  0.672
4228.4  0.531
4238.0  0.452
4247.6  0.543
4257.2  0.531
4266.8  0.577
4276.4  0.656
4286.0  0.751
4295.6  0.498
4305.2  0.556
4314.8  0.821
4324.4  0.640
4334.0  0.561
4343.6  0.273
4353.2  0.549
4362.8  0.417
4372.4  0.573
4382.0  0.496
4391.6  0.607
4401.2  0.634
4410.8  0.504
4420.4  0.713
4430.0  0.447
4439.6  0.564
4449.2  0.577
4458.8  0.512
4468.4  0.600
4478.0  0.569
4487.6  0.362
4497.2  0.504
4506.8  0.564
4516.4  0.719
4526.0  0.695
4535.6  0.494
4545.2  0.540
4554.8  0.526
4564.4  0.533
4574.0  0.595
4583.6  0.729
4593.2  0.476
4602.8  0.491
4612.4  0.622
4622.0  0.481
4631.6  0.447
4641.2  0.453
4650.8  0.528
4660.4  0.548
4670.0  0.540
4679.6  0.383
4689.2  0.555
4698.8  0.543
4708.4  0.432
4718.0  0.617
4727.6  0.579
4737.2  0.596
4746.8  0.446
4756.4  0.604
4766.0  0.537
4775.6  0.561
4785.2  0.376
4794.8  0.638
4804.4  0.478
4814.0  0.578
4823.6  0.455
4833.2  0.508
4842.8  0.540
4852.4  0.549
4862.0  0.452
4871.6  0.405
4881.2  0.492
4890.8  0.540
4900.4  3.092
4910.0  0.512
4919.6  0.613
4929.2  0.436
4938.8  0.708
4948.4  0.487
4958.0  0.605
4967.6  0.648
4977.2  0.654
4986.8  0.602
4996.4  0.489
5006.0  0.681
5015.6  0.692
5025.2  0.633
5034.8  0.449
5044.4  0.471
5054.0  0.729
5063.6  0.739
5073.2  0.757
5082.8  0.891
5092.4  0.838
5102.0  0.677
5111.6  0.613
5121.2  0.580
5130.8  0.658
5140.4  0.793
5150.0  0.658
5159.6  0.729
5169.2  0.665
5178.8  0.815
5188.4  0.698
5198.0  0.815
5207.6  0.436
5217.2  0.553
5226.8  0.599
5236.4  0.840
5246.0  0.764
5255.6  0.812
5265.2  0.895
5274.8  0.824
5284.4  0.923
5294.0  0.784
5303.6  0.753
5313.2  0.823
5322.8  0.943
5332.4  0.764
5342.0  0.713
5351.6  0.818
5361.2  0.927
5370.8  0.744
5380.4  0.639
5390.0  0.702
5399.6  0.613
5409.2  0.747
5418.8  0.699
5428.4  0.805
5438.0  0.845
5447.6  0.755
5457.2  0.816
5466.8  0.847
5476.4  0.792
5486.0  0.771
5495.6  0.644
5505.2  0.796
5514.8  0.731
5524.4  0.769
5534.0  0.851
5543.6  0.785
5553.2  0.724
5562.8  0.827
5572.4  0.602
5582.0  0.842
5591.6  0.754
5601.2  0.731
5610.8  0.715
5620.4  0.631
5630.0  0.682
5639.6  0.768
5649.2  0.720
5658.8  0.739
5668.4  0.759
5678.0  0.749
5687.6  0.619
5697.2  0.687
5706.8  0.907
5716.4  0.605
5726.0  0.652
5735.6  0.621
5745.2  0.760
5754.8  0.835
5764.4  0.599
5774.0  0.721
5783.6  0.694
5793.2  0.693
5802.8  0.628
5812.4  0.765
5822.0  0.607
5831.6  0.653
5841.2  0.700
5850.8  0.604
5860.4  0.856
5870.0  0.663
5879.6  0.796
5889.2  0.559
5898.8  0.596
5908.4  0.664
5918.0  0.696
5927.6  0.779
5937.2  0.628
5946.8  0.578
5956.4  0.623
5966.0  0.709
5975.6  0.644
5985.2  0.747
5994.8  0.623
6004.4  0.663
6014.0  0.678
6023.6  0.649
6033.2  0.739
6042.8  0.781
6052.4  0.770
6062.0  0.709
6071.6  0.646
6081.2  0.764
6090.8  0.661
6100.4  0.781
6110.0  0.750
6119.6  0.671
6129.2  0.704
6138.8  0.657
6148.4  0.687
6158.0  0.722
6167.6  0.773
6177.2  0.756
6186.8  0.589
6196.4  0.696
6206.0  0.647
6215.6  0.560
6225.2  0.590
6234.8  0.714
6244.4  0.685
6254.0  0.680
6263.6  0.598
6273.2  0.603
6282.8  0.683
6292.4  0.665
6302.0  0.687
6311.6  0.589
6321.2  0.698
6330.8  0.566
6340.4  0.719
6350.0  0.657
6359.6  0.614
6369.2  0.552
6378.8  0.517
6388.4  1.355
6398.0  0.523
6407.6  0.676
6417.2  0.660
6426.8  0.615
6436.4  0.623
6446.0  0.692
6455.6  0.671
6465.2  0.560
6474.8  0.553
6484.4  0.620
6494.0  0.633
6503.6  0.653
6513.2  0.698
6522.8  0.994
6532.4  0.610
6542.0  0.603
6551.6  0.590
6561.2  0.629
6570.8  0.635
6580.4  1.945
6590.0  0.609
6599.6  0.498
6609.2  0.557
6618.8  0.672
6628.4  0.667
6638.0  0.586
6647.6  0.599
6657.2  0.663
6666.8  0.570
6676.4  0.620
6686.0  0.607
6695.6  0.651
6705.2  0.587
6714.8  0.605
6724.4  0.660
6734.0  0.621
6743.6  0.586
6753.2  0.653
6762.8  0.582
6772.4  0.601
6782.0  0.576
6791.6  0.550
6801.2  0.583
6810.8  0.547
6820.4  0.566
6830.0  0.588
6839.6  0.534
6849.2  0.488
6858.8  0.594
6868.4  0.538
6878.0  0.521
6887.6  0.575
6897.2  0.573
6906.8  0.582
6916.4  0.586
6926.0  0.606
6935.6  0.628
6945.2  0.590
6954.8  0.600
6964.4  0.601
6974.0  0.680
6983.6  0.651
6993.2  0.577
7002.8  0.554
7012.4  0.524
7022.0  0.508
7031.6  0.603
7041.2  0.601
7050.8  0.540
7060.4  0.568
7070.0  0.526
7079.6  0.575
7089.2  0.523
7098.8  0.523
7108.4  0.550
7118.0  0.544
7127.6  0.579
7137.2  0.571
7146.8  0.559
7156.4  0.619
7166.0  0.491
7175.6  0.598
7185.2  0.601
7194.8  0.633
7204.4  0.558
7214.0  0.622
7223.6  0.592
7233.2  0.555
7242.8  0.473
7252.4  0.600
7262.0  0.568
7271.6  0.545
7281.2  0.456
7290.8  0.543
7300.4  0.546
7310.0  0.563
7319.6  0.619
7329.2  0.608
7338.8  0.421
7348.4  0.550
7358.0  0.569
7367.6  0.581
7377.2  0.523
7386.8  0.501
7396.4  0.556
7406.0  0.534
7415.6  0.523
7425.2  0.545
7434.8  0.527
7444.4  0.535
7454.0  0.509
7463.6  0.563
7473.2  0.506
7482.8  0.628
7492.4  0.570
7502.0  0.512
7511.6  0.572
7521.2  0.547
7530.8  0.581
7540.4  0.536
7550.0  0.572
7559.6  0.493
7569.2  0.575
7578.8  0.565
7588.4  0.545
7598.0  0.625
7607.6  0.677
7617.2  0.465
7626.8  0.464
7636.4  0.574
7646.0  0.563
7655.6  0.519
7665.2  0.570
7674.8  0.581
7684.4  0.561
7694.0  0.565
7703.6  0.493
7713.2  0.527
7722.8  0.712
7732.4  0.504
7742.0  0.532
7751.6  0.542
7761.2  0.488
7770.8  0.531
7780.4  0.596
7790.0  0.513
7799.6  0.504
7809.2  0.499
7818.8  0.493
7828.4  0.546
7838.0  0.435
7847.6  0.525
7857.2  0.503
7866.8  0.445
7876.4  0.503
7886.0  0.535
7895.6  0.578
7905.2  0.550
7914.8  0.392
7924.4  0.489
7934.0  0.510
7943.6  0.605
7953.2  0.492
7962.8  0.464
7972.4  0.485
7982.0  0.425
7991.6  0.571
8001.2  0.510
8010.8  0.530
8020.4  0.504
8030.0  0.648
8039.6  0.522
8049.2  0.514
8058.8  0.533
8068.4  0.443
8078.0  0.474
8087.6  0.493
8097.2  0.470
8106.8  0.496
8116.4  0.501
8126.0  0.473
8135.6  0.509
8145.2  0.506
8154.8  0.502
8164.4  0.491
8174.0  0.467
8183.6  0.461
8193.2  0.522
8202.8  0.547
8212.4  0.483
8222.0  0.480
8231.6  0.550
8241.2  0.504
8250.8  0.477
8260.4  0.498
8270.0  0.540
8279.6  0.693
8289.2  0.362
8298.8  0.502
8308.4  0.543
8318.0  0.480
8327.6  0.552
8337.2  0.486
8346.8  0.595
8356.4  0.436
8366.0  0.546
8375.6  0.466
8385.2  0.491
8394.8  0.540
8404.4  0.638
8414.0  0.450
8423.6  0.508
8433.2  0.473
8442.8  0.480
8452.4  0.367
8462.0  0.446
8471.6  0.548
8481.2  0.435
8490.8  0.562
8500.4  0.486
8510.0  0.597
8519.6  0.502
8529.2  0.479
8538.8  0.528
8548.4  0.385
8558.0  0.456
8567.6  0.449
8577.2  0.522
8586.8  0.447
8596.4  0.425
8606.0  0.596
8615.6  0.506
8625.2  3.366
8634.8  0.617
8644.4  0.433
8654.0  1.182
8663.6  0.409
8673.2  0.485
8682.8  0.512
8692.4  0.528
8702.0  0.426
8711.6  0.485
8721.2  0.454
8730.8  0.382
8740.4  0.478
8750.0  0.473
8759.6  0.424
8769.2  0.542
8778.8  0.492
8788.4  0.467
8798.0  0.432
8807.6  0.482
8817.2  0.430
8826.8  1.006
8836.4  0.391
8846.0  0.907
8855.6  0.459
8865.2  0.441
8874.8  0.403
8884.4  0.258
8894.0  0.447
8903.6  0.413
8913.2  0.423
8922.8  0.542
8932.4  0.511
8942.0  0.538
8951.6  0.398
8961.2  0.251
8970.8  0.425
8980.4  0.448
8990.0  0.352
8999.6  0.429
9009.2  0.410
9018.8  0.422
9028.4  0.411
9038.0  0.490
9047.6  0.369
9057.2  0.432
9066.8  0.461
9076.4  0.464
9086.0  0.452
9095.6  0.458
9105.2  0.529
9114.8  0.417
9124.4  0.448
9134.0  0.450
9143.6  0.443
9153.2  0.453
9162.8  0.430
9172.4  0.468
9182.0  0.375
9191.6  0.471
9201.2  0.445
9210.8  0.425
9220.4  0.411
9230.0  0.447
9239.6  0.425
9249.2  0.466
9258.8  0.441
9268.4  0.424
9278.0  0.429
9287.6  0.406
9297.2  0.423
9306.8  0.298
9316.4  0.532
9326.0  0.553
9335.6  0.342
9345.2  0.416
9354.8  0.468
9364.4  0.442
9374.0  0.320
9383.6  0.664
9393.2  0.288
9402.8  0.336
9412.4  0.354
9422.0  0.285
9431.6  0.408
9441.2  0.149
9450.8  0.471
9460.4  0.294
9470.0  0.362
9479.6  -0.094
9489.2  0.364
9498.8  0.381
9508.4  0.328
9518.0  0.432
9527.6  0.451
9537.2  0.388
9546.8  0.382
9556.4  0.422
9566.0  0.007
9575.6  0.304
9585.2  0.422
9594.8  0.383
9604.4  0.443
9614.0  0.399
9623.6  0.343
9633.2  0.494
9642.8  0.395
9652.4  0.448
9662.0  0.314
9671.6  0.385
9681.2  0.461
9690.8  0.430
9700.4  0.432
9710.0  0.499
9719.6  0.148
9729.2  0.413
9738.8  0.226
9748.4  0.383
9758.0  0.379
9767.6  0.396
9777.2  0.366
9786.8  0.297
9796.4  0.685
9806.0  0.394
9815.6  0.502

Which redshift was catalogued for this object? 0.31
